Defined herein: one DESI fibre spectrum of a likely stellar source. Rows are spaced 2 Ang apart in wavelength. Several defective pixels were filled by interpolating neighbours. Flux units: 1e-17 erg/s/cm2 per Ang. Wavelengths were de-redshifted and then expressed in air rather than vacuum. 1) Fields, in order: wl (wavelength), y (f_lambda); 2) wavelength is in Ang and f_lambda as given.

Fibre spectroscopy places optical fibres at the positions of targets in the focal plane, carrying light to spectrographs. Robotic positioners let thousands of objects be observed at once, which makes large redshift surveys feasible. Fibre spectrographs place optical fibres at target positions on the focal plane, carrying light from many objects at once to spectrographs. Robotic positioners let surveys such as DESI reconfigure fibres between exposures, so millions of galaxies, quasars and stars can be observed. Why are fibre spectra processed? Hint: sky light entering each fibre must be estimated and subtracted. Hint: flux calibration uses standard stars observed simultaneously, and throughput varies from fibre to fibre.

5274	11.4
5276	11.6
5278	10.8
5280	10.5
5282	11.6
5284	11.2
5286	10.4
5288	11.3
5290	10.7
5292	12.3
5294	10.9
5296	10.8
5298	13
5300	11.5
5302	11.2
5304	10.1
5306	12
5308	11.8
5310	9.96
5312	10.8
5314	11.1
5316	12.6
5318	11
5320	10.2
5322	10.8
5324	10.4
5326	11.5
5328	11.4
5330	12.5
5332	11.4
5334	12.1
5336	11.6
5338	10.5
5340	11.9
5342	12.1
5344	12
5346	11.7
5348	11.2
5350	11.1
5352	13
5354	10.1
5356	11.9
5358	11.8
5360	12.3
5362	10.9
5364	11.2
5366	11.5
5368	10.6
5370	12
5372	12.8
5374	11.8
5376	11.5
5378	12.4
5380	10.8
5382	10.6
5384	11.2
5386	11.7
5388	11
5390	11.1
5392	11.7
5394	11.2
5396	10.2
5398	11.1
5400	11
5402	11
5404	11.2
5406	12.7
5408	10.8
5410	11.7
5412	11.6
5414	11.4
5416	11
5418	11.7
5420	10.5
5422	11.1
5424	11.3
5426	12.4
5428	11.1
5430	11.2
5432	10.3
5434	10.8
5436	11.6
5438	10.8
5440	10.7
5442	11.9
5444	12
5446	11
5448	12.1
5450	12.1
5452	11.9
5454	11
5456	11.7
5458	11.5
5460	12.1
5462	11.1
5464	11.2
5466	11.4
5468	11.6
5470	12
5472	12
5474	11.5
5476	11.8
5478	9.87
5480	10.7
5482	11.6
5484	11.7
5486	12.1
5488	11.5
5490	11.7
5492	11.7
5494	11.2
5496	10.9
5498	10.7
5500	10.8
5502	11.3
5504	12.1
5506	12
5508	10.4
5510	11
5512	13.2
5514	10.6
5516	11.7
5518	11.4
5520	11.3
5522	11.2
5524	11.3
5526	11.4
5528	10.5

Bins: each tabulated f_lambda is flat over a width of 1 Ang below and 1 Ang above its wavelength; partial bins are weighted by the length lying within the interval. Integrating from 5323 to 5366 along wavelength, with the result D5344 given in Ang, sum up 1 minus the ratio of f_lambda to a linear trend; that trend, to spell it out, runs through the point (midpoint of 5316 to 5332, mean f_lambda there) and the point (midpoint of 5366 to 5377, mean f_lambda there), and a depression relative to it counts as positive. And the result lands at -0.4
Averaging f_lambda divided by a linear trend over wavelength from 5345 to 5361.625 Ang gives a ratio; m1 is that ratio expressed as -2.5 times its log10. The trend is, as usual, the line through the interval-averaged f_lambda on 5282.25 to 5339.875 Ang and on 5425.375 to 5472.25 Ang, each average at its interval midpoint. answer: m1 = -0.03 mag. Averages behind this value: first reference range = 11.3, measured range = 11.6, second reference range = 11.5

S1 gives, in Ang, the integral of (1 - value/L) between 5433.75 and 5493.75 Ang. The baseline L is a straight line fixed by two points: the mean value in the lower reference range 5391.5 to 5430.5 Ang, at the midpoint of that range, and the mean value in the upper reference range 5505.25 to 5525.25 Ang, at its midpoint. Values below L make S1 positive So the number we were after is -0.8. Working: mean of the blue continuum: 11.3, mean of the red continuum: 11.4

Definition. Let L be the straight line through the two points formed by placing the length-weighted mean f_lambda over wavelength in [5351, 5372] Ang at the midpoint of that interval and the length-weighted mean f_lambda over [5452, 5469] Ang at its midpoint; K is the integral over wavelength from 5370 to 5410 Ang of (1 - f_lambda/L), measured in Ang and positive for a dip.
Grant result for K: 0.6 Ang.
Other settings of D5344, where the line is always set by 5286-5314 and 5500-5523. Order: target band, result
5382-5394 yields 0.1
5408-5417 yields 0.0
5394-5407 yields 0.1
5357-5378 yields -0.7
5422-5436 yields 0.2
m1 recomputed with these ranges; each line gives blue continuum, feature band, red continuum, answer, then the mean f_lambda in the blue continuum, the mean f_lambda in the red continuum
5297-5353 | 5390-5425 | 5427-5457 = 0.01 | 11.4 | 11.3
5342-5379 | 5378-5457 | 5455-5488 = 0.03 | 11.7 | 11.5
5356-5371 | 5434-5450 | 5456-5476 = 0.01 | 11.5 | 11.6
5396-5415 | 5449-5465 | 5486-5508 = -0.02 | 11.3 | 11.4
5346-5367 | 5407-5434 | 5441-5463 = 0.04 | 11.5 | 11.7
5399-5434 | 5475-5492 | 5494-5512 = -0.01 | 11.3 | 11.3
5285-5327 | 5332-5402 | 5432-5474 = -0.01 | 11.2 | 11.5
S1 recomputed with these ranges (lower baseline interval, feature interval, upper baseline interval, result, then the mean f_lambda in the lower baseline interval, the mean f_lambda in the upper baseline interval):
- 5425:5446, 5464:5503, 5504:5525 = 0.02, 11.3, 11.4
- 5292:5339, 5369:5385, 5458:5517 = -0.42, 11.3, 11.4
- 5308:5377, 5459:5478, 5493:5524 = -0.32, 11.5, 11.3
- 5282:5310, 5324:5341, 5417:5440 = -0.45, 11.3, 11.1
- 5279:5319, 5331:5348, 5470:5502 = -0.57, 11.2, 11.3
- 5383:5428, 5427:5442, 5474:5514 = 0.43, 11.3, 11.4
